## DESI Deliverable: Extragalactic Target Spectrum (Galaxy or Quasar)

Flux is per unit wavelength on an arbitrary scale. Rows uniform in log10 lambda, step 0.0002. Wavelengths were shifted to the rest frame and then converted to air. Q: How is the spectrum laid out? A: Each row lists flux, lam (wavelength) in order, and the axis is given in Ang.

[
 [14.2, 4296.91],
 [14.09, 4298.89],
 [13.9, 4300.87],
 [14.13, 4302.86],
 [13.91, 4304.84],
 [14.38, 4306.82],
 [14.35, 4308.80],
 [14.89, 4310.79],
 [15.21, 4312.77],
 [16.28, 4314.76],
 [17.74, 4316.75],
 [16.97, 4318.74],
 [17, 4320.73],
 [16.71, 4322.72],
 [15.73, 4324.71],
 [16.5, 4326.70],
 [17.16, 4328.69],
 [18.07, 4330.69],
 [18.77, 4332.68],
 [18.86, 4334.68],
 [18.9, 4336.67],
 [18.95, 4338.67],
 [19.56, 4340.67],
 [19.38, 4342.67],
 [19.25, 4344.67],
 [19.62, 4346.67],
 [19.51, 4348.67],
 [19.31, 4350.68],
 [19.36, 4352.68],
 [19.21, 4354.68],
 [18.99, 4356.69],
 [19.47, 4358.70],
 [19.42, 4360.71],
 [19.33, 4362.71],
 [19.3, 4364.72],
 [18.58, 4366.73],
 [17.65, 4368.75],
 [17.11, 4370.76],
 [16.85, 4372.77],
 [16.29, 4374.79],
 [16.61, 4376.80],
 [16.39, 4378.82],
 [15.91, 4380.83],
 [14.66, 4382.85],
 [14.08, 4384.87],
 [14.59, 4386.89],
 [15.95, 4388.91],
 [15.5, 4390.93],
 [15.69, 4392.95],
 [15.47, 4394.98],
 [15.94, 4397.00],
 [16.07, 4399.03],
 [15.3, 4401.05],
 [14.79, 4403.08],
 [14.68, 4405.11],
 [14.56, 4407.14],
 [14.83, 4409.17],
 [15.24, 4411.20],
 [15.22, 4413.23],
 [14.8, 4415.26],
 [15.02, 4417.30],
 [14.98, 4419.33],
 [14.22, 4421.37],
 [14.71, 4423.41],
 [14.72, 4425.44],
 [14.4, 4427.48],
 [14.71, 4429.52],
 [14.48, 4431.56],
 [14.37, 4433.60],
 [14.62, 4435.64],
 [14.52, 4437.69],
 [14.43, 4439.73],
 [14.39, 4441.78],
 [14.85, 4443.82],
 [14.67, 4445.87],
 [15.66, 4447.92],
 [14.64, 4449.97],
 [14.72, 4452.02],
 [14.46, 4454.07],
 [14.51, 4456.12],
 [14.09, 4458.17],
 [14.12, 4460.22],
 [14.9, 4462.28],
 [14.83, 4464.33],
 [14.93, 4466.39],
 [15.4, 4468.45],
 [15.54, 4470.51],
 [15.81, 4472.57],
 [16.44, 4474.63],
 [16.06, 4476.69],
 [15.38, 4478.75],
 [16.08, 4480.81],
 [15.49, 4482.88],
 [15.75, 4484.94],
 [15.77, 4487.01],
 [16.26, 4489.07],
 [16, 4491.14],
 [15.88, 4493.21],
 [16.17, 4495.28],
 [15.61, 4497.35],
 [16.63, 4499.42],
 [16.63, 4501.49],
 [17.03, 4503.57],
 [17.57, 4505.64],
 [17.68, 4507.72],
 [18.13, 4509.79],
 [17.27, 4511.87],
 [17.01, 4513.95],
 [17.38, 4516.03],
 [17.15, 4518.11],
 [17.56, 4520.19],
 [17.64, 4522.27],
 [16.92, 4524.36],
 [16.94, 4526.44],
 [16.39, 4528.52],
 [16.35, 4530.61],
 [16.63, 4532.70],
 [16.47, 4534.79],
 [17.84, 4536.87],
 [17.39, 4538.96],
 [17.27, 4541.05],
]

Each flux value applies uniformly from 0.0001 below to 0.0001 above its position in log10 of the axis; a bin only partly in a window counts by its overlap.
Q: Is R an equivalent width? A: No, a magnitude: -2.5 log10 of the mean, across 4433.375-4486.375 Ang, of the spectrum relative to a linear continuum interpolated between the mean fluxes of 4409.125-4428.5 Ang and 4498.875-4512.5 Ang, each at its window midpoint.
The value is 0.07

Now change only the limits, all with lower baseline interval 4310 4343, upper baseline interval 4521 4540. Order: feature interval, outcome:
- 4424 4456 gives 0.17 mag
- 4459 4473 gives 0.14 mag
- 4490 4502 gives 0.06 mag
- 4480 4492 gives 0.08 mag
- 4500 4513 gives -0.02 mag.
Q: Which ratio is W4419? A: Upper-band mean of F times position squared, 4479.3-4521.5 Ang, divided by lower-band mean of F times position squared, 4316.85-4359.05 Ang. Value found 0.97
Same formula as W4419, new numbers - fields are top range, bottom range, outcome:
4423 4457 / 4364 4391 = 0.92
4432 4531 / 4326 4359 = 0.89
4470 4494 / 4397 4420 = 1.09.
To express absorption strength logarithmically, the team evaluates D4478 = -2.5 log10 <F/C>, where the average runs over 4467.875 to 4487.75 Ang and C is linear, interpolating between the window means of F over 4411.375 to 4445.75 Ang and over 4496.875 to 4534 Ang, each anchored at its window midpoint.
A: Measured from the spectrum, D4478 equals 0.02 mag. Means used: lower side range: 14.7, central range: 15.8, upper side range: 17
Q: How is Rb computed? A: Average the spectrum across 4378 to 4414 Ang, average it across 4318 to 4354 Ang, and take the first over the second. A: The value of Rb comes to 0.83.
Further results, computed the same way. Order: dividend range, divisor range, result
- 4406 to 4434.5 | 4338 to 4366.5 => 0.76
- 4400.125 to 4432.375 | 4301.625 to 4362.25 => 0.84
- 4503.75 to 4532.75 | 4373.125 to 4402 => 1.10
